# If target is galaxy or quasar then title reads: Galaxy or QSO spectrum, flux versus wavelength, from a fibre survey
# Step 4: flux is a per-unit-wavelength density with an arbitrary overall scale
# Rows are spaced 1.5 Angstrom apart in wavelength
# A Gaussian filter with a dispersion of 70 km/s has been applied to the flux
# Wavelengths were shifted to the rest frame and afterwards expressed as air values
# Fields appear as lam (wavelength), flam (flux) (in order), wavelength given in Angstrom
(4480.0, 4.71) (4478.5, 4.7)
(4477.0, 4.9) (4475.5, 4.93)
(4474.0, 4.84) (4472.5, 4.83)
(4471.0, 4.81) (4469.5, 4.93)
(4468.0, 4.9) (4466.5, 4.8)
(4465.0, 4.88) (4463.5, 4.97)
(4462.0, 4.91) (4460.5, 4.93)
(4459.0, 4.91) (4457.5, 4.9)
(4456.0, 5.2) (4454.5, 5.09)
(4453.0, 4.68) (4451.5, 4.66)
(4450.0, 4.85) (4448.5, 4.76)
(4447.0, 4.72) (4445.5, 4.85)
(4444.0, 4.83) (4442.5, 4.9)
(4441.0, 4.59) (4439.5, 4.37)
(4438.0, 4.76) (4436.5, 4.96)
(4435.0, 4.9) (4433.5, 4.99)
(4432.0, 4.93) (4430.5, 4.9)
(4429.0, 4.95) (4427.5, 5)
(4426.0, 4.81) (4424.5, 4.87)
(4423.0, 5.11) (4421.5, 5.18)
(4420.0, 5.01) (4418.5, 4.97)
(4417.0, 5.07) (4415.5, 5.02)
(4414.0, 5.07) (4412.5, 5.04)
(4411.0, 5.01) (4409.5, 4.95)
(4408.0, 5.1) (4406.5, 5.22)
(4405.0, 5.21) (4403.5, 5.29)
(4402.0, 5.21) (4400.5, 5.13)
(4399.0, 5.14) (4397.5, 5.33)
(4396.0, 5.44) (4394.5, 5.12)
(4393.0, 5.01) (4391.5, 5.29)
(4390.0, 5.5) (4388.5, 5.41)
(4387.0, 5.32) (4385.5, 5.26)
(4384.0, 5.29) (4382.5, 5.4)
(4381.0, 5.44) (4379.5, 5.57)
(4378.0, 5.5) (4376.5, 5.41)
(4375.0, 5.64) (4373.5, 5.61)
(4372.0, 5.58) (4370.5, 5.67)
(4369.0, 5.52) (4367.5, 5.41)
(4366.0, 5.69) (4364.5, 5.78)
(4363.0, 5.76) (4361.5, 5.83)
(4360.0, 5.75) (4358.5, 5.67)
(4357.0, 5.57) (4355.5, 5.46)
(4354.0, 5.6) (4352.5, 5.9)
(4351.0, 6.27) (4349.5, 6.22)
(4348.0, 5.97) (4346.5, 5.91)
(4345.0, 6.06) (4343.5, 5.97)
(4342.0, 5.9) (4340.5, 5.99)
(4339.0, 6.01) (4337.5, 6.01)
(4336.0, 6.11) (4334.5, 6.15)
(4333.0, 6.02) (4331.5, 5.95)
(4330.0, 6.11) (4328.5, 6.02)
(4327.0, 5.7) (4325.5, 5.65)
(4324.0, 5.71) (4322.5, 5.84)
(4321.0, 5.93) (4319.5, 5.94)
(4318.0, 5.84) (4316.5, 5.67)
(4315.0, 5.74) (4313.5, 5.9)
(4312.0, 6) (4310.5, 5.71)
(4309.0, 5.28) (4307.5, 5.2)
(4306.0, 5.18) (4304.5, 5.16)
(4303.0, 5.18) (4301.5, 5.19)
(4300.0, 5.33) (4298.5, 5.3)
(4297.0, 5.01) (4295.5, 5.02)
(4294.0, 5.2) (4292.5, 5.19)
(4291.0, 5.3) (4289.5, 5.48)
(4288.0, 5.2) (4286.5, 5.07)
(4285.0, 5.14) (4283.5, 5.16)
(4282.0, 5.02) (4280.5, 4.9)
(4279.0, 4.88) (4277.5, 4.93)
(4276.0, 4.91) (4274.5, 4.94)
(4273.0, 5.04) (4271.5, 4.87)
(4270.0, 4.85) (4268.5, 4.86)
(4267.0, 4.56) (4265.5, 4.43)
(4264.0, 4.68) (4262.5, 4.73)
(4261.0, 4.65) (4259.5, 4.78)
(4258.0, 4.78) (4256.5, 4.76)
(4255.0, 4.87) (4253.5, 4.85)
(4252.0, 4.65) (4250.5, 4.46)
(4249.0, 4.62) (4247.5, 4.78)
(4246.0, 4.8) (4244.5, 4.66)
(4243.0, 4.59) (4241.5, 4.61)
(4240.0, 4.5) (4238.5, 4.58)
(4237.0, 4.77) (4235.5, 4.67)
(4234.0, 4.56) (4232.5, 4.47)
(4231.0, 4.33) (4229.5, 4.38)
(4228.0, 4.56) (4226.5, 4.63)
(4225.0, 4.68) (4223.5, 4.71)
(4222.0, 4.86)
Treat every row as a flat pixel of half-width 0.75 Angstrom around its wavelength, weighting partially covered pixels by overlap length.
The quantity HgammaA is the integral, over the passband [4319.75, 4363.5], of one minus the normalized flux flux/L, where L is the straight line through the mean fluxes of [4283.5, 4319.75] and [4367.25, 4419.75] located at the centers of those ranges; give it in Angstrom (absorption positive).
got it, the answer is -4.63 Angstrom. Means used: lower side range 5.37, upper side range 5.29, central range 5.9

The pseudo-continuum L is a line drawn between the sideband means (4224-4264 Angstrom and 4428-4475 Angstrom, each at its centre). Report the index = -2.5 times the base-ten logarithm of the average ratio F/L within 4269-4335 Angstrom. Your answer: -0.15 mag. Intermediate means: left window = 4.64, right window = 4.86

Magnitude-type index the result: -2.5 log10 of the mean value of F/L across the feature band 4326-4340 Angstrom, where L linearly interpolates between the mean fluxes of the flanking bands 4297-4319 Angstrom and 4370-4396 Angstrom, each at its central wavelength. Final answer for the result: -0.11 mag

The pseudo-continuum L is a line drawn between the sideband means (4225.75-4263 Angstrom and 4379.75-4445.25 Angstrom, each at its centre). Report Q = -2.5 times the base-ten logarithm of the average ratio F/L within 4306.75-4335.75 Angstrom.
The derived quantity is -0.20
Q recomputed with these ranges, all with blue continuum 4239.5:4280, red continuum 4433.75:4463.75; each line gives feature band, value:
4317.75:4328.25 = -0.21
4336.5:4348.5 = -0.24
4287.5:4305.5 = -0.10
